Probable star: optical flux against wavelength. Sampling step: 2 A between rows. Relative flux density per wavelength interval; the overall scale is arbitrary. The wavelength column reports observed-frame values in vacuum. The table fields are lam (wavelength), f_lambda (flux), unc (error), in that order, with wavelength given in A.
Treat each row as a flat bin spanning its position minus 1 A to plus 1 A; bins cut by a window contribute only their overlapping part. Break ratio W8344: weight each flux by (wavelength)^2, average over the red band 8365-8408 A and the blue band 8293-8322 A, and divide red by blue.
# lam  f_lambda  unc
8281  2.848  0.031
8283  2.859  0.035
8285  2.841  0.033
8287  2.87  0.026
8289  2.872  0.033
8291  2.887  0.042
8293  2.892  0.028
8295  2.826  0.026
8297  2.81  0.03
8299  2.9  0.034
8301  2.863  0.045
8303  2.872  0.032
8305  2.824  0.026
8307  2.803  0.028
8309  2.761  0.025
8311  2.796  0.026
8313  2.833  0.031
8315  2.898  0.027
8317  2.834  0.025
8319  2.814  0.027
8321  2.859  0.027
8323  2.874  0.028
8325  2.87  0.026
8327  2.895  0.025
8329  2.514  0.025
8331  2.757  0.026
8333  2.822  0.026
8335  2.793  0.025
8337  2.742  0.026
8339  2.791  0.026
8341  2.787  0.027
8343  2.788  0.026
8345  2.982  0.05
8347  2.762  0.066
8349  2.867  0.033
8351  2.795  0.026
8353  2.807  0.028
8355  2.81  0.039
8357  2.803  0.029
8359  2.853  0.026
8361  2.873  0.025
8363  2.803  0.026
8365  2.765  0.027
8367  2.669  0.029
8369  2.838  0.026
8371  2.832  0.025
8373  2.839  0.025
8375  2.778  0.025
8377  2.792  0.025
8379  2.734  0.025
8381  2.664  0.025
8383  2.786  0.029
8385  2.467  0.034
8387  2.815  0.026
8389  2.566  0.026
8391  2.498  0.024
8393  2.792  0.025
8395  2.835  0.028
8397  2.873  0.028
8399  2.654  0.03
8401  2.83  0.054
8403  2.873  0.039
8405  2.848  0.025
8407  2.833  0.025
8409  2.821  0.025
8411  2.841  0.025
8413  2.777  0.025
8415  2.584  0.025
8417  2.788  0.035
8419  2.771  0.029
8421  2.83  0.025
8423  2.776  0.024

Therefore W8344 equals 0.99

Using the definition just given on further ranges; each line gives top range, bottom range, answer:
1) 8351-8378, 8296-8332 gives 1.01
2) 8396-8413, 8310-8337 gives 1.02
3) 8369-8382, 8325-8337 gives 1.02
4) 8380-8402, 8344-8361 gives 0.96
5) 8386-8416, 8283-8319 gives 0.99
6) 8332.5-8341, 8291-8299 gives 0.99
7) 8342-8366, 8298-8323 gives 1.01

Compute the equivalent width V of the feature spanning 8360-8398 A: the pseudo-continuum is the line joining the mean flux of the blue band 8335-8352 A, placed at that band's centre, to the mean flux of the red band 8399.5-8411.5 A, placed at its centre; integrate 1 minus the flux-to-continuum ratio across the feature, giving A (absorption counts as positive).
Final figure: 1.0 A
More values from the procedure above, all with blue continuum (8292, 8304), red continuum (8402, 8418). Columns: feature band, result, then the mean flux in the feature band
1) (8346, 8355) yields 0.1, 2.81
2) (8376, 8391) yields 0.7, 2.68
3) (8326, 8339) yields 0.4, 2.76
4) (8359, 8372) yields 0.1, 2.8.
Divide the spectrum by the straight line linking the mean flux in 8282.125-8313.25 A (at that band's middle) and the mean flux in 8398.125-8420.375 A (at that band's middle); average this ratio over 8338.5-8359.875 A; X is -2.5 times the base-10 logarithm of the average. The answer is -0.002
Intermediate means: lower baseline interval 2.84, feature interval 2.82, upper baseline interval 2.79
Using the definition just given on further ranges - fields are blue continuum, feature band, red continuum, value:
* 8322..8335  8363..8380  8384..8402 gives -0.02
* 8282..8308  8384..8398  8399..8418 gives 0.04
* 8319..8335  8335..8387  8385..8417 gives 0.00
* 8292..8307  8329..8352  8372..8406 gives 0.00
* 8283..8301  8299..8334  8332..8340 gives 0.00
